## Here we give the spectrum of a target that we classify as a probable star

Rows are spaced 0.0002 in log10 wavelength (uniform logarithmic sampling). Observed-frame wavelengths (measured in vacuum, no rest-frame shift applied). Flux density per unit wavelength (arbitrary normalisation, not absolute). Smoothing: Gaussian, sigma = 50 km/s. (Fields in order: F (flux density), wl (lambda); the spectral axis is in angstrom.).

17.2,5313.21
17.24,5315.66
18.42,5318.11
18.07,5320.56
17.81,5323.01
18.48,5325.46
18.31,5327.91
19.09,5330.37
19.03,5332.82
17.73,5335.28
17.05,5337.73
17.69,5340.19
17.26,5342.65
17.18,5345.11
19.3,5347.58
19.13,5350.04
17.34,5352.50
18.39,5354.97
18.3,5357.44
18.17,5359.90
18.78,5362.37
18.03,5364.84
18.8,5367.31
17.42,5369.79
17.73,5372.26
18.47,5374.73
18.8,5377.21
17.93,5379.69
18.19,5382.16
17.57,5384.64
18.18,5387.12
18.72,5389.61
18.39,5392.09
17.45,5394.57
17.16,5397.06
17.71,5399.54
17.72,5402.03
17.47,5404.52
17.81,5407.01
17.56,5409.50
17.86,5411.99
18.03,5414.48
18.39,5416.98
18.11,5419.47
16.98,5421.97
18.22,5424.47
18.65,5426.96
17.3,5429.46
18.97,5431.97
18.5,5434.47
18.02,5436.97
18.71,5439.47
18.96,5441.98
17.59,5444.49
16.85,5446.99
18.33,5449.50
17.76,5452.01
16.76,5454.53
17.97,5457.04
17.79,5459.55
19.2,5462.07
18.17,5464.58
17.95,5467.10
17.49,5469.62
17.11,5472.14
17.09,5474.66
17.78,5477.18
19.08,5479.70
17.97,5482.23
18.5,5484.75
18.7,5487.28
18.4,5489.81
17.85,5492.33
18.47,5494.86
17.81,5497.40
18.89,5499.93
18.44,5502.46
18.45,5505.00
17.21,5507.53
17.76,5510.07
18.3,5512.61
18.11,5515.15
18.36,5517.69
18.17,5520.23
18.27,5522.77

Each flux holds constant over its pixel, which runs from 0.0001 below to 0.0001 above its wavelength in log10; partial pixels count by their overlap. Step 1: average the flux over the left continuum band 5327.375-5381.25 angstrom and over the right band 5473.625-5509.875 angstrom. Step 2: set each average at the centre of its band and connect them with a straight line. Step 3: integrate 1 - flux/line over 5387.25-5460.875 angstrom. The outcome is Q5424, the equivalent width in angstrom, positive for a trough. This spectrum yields 1.0 angstrom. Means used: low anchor 18.2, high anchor 18.2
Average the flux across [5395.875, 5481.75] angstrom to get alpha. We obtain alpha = 17.9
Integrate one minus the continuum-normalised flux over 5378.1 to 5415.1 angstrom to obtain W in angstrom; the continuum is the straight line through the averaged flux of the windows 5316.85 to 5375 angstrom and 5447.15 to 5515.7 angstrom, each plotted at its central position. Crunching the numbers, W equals 0.5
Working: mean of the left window 18.2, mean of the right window 18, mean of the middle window 17.9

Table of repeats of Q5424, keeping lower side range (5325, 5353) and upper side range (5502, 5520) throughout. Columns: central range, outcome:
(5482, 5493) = -0.2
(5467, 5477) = 0.4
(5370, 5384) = 0.0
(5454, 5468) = 0.0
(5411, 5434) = 0.0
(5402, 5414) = 0.3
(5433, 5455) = 0.1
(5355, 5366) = -0.1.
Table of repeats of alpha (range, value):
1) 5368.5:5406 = 17.9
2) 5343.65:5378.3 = 18.3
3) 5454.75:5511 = 18.1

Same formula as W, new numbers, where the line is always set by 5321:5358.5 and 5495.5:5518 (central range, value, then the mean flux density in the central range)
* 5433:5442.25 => -0.2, 18.5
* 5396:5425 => 0.6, 17.7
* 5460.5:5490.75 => 0.0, 18.1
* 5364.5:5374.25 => 0.1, 18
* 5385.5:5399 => 0.1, 18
